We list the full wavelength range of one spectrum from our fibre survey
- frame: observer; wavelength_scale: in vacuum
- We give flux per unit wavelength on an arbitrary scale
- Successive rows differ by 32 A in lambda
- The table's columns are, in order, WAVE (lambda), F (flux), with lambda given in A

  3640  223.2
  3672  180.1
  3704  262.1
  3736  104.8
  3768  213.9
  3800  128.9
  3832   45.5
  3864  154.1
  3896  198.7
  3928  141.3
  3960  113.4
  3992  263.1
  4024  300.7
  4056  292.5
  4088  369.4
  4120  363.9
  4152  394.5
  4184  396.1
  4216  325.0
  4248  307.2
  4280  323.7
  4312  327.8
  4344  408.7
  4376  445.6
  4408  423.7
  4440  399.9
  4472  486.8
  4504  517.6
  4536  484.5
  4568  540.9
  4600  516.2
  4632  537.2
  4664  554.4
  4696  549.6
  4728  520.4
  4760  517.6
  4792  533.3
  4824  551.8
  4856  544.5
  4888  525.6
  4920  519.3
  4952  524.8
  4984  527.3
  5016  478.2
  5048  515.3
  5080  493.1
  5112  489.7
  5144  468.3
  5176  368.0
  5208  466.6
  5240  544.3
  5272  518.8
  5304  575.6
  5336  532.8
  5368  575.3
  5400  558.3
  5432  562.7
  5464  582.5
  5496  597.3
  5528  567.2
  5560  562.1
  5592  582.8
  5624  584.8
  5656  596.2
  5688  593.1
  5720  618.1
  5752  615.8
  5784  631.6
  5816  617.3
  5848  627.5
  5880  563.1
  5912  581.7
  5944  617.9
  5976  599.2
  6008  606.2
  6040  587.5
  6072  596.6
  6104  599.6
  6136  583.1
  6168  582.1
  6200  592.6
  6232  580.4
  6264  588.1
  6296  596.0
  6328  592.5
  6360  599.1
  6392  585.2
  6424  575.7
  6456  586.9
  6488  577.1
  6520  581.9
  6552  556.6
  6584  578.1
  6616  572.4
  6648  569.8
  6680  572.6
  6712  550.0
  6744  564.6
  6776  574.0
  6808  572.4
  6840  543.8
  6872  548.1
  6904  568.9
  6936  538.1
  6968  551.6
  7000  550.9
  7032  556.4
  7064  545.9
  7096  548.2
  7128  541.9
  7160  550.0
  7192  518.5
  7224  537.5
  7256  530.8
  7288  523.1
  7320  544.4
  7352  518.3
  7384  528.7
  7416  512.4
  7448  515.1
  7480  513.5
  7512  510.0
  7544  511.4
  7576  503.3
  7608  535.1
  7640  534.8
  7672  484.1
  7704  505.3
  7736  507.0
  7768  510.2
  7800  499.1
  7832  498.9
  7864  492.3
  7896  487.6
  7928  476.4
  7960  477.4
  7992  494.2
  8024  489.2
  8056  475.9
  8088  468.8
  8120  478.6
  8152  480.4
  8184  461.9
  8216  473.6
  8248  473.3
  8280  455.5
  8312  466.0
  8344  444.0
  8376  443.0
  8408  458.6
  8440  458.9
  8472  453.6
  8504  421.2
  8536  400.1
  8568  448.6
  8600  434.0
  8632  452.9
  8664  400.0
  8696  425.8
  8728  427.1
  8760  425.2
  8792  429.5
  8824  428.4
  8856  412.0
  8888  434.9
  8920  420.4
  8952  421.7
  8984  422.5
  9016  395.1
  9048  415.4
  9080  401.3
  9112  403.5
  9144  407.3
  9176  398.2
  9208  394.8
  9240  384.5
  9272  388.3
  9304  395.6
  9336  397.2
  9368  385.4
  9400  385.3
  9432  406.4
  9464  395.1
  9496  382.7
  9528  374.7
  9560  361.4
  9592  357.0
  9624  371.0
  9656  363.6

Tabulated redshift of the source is 0.00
